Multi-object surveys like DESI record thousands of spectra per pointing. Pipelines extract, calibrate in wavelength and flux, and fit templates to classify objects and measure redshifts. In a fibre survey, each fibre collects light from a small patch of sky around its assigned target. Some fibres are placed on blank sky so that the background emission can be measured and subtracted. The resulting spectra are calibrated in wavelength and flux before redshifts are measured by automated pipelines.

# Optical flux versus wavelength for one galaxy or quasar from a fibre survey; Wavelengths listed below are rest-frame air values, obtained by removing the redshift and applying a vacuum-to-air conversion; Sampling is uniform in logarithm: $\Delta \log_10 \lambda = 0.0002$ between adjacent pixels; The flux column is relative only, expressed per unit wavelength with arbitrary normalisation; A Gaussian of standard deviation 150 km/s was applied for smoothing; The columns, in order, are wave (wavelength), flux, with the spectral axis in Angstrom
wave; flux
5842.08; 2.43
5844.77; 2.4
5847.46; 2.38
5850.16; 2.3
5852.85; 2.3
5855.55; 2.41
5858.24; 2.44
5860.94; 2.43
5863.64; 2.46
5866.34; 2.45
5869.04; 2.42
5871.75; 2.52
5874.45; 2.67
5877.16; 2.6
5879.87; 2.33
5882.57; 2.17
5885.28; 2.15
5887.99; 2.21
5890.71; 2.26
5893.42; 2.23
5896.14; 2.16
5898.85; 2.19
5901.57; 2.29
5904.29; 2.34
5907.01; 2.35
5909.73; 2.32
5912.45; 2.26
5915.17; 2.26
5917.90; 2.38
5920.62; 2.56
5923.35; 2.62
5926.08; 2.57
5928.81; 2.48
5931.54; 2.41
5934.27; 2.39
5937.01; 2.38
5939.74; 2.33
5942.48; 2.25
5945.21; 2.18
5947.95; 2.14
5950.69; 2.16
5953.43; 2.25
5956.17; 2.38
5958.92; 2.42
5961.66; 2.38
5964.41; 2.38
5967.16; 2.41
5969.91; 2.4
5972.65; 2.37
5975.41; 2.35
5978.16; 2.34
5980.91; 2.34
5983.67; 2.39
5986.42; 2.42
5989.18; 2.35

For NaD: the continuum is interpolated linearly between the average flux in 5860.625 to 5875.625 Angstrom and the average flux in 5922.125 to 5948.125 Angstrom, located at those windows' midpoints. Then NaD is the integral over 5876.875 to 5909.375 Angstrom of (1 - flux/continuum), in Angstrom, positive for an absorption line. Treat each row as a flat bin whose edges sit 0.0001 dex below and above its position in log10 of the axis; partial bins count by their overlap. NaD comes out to 2.5 Angstrom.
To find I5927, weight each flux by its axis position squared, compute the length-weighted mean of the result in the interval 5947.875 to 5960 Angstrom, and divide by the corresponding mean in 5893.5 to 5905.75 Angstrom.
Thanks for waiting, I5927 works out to 1.03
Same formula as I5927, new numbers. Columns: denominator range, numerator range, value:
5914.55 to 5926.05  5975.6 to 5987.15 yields 0.97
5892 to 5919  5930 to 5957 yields 1.02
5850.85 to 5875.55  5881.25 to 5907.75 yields 0.92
